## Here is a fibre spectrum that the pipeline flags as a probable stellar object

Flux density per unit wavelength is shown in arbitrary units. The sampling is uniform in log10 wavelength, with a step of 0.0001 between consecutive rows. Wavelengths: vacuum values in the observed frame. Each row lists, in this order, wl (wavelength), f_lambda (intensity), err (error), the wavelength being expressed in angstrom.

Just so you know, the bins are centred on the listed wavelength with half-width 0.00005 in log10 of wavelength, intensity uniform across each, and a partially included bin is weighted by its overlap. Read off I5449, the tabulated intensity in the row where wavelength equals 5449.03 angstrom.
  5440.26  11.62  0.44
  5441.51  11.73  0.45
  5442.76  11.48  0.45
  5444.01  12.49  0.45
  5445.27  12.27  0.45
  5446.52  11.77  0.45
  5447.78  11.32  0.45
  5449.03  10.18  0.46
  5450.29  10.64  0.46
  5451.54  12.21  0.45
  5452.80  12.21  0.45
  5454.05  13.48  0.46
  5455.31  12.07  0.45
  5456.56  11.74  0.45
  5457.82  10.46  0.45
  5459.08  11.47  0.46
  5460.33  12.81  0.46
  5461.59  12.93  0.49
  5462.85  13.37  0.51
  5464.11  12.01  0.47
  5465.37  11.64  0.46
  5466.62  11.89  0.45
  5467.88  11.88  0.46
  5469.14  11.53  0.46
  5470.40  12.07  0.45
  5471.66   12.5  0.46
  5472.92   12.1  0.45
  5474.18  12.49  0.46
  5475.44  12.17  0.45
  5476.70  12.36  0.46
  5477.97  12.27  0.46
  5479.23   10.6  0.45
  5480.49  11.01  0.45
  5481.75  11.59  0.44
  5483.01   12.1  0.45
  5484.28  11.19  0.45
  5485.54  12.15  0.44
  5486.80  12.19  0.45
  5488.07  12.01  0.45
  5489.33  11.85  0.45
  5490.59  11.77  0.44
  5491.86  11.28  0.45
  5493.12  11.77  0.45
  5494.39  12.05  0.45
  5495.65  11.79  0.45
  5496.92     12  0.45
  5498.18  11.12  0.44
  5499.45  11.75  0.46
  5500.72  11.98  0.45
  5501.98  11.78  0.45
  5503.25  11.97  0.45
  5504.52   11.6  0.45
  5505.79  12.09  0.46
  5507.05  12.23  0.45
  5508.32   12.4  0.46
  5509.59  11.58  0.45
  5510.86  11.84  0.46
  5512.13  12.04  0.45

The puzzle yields 10.18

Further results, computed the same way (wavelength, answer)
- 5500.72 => 11.98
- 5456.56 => 11.74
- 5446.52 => 11.77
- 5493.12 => 11.77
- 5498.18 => 11.12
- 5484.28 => 11.19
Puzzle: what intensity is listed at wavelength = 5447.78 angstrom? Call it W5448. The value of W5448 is 11.32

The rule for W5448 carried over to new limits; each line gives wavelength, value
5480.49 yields 11.01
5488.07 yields 12.01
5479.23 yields 10.6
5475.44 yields 12.17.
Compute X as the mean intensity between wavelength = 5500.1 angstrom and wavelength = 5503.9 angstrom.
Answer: 11.9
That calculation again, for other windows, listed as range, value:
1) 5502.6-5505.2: 11.8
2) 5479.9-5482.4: 11.3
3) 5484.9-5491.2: 12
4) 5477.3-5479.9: 11.4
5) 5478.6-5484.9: 11.3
